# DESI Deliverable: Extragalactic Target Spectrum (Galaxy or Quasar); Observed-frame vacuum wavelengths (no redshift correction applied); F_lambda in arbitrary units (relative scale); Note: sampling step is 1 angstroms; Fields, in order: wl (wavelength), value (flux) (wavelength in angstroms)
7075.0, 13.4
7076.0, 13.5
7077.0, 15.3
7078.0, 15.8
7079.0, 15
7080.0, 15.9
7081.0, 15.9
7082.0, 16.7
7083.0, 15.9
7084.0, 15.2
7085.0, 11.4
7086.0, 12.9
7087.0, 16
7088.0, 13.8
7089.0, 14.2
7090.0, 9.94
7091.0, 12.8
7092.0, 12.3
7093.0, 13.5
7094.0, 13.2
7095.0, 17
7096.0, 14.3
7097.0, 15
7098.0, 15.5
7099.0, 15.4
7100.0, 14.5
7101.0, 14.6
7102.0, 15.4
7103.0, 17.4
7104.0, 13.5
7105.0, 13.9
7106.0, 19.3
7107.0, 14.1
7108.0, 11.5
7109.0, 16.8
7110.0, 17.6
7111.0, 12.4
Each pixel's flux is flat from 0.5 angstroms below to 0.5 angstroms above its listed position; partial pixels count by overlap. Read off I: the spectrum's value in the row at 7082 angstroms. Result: 16.7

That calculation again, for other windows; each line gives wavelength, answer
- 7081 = 15.9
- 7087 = 16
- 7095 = 17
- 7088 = 13.8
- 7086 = 12.9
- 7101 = 14.6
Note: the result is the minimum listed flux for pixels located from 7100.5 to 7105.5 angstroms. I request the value 13.5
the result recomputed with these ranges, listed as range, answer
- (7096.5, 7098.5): 15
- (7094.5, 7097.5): 14.3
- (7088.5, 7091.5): 9.94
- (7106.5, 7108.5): 11.5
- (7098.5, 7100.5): 14.5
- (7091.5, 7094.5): 12.3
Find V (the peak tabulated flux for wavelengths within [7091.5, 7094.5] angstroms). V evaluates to 13.5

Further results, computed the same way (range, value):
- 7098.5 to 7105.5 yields 17.4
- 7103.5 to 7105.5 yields 13.9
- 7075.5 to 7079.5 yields 15.8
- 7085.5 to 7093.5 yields 16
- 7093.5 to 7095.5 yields 17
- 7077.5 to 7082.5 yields 16.7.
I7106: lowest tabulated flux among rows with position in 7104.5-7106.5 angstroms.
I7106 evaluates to 13.9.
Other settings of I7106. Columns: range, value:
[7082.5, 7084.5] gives 15.2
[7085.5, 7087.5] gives 12.9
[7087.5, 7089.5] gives 13.8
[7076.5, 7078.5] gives 15.3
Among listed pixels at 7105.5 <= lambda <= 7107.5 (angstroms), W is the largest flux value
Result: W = 19.3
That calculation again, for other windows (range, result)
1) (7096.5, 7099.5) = 15.5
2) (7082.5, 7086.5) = 15.9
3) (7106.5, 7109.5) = 16.8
